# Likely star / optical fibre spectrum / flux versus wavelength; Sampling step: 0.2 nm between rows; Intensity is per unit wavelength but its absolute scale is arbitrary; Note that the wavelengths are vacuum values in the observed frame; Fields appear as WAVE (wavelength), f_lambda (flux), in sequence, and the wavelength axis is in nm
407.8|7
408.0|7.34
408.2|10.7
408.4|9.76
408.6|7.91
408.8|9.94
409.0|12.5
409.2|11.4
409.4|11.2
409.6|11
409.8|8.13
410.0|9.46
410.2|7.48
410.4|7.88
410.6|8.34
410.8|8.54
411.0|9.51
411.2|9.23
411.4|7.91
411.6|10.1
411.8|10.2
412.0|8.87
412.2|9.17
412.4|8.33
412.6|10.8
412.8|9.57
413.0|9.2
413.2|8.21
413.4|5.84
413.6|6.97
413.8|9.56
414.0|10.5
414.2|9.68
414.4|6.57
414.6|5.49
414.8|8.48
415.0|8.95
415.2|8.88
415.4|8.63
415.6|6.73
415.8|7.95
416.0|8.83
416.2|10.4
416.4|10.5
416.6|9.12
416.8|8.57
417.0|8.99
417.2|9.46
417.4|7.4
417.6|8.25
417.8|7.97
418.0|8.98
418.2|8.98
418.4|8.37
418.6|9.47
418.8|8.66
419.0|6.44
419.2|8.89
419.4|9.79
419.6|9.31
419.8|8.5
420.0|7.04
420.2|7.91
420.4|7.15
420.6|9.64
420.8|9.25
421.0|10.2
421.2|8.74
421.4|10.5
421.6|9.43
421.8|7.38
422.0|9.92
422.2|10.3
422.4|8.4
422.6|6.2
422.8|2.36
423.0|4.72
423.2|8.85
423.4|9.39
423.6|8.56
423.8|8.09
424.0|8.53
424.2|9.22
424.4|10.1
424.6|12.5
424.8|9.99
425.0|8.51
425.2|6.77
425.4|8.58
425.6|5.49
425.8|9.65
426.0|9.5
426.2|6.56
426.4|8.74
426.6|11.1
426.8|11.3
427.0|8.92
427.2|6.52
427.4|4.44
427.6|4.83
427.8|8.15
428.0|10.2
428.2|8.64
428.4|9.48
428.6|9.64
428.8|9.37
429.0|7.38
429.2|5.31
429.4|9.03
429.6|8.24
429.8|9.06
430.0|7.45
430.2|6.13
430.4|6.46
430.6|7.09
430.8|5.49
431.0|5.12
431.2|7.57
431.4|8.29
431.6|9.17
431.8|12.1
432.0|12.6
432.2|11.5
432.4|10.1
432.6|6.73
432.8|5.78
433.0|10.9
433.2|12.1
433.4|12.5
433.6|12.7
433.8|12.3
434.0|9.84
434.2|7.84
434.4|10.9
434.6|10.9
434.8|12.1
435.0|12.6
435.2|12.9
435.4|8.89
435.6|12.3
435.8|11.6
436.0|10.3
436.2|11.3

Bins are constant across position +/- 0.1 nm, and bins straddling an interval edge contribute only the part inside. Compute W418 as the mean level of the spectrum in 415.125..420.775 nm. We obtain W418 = 8.61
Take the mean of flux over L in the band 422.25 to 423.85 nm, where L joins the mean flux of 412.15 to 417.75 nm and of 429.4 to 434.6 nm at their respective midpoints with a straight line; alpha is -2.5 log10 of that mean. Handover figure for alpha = 0.23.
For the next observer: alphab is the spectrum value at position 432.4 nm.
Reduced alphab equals 10.1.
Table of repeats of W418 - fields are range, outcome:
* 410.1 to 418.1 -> 8.65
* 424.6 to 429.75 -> 8.34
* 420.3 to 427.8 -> 8.38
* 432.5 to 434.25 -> 10.1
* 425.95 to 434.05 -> 8.73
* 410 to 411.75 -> 8.72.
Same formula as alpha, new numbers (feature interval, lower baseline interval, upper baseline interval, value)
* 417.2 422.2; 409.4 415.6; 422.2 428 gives -0.042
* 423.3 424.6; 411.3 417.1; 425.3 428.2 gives -0.120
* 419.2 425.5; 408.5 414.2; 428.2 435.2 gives 0.081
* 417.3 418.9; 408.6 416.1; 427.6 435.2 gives 0.060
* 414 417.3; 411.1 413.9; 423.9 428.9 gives 0.022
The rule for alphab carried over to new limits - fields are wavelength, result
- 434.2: 7.84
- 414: 10.5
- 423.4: 9.39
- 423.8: 8.09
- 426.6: 11.1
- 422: 9.92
